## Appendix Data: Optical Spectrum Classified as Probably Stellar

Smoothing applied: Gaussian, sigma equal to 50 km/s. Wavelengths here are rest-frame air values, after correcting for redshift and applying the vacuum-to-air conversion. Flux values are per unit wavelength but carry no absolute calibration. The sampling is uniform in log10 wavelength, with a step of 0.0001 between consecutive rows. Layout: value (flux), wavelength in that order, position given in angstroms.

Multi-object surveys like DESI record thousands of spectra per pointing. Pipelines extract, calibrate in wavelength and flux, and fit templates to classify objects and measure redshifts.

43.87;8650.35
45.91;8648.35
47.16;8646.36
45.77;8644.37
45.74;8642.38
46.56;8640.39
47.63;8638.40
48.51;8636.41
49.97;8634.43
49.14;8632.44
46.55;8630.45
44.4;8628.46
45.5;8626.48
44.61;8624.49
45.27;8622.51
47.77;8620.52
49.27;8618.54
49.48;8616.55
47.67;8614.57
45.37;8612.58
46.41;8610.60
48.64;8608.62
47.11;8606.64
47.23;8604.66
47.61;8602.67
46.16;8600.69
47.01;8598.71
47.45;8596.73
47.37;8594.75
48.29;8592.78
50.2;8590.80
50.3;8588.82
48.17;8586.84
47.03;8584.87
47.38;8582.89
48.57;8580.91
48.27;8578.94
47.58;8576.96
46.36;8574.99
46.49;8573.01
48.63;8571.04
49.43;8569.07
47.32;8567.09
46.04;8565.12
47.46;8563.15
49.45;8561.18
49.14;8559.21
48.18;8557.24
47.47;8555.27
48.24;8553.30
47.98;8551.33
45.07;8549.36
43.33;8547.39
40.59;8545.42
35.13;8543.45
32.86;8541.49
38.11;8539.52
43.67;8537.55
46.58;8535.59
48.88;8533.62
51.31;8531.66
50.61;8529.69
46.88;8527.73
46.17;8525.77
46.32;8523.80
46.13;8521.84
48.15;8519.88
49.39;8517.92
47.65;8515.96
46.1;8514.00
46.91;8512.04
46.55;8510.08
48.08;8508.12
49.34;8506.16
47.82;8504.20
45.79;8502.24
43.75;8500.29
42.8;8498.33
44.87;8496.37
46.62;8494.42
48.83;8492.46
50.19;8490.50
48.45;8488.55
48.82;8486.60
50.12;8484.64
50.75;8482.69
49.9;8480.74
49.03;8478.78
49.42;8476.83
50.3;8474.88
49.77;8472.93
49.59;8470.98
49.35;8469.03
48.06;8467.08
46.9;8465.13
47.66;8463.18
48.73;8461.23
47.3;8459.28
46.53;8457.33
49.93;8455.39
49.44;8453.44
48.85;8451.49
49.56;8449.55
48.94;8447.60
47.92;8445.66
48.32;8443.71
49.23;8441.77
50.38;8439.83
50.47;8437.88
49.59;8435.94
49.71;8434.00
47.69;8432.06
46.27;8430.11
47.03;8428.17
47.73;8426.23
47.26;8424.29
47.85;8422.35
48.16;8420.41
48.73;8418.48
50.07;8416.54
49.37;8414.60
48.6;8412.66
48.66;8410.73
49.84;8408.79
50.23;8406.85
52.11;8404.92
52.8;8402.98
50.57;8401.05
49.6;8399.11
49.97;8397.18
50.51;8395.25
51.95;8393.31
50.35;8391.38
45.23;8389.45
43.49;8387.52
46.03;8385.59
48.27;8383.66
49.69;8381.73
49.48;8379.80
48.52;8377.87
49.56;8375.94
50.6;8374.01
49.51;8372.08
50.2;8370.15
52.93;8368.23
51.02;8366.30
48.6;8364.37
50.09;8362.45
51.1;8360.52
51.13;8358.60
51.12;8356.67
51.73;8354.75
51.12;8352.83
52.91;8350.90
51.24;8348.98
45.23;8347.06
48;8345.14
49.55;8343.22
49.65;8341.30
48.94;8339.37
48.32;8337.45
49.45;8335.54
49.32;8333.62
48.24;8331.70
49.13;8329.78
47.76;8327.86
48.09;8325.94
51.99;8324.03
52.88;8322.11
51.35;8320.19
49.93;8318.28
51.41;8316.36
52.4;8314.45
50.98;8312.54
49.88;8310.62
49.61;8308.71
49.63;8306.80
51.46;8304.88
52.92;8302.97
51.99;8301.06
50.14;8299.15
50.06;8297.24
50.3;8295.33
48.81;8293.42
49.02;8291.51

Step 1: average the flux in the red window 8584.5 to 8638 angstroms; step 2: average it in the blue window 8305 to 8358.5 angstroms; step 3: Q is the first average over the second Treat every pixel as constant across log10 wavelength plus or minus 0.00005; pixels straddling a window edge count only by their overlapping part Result 0.95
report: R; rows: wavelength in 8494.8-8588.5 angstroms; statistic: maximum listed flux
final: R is 51.31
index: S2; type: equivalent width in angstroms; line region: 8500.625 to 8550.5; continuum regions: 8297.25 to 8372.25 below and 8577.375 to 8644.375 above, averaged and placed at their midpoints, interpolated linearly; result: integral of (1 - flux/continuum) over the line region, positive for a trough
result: 2.95 angstroms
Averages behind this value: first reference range 50.3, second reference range 47.4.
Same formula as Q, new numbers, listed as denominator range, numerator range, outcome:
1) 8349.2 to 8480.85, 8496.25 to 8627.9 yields 0.95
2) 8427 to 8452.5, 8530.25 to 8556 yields 0.90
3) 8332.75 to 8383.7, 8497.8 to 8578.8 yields 0.93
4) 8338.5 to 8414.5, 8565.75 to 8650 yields 0.95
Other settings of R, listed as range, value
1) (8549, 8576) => 49.45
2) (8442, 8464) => 49.93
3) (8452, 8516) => 50.75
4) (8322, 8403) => 52.93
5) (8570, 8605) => 50.3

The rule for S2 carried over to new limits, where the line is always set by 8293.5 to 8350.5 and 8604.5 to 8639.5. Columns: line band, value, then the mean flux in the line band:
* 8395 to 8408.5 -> -0.4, 50.8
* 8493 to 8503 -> 0.7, 44.9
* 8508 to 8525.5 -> 0.4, 47.2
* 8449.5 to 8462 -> 0.1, 48.6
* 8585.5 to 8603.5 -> -0.2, 48.1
